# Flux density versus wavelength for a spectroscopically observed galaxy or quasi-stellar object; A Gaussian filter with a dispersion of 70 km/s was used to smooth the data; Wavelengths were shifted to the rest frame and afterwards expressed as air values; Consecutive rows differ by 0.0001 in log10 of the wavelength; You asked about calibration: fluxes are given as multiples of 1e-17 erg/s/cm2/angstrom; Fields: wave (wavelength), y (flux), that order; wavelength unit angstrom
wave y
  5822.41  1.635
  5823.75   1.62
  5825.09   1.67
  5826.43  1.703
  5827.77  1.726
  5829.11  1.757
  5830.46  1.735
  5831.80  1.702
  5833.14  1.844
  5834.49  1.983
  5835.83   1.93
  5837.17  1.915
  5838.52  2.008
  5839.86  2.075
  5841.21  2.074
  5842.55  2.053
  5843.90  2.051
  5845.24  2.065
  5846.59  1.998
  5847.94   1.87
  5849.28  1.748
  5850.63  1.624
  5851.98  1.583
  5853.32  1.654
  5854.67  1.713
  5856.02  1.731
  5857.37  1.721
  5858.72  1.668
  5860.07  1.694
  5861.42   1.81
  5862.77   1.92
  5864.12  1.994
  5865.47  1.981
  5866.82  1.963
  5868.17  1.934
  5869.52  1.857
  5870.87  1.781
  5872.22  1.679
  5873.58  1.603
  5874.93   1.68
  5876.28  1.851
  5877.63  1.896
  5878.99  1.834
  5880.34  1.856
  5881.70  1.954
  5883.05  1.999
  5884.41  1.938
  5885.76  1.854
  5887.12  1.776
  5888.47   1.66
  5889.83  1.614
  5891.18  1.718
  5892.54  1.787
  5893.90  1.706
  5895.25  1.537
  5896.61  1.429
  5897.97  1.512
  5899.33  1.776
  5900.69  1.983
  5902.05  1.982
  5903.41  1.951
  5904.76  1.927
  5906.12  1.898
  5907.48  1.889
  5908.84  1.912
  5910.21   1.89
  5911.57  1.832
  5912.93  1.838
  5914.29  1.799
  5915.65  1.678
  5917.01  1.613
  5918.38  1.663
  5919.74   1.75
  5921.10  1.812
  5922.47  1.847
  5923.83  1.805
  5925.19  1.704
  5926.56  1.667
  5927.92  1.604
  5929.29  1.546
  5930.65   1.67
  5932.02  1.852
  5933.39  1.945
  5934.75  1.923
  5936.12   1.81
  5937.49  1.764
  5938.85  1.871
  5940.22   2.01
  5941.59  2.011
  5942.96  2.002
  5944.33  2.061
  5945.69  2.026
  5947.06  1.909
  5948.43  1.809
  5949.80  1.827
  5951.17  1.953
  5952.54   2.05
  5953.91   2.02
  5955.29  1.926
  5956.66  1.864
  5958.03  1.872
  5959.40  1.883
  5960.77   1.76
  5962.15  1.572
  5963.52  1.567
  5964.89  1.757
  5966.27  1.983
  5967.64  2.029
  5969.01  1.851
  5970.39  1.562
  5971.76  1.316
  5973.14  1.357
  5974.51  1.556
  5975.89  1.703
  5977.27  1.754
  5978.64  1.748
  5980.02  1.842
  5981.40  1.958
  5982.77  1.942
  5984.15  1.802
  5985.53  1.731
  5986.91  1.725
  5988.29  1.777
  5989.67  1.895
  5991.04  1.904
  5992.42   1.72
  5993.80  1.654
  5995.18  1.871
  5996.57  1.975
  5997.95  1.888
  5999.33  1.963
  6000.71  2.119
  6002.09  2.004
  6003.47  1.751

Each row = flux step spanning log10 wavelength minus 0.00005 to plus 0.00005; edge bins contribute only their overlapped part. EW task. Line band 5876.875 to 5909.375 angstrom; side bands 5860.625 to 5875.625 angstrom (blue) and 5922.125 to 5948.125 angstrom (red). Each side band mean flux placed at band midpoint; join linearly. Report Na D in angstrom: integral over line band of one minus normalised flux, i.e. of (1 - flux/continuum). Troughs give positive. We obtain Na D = 0.6 angstrom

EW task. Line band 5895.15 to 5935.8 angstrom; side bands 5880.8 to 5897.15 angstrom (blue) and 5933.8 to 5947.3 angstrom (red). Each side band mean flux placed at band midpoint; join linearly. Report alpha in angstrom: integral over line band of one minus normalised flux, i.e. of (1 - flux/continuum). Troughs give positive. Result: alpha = 1.5 angstrom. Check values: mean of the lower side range 1.75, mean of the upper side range 1.94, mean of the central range 1.78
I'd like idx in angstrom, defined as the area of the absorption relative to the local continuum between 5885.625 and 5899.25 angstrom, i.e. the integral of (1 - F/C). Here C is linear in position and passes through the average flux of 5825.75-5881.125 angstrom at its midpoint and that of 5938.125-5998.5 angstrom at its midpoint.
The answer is 1.3 angstrom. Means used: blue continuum 1.84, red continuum 1.82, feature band 1.66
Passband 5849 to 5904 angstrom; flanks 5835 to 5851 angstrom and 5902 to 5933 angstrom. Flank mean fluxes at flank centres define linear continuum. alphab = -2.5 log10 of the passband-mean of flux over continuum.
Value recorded 0.060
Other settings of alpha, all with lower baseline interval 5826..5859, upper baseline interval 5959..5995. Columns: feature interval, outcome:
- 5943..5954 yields -1.2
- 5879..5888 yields -0.4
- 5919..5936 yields 0.2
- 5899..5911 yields -0.8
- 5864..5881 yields -0.1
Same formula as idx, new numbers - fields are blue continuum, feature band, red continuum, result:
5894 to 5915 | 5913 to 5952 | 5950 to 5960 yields 1.2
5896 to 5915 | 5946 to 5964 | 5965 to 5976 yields -1.5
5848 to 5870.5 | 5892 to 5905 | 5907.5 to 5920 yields 0.2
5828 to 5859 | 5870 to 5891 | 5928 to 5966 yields 0.6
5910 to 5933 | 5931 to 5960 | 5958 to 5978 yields -3.4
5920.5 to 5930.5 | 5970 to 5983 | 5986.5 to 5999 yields 1.0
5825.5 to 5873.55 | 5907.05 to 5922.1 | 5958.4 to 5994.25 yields 0.0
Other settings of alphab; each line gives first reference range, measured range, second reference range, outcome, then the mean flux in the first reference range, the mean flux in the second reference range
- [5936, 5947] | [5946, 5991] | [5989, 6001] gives 0.07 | 1.95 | 1.88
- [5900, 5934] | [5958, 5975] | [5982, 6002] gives 0.09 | 1.8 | 1.86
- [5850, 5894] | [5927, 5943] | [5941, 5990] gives -0.01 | 1.79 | 1.82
